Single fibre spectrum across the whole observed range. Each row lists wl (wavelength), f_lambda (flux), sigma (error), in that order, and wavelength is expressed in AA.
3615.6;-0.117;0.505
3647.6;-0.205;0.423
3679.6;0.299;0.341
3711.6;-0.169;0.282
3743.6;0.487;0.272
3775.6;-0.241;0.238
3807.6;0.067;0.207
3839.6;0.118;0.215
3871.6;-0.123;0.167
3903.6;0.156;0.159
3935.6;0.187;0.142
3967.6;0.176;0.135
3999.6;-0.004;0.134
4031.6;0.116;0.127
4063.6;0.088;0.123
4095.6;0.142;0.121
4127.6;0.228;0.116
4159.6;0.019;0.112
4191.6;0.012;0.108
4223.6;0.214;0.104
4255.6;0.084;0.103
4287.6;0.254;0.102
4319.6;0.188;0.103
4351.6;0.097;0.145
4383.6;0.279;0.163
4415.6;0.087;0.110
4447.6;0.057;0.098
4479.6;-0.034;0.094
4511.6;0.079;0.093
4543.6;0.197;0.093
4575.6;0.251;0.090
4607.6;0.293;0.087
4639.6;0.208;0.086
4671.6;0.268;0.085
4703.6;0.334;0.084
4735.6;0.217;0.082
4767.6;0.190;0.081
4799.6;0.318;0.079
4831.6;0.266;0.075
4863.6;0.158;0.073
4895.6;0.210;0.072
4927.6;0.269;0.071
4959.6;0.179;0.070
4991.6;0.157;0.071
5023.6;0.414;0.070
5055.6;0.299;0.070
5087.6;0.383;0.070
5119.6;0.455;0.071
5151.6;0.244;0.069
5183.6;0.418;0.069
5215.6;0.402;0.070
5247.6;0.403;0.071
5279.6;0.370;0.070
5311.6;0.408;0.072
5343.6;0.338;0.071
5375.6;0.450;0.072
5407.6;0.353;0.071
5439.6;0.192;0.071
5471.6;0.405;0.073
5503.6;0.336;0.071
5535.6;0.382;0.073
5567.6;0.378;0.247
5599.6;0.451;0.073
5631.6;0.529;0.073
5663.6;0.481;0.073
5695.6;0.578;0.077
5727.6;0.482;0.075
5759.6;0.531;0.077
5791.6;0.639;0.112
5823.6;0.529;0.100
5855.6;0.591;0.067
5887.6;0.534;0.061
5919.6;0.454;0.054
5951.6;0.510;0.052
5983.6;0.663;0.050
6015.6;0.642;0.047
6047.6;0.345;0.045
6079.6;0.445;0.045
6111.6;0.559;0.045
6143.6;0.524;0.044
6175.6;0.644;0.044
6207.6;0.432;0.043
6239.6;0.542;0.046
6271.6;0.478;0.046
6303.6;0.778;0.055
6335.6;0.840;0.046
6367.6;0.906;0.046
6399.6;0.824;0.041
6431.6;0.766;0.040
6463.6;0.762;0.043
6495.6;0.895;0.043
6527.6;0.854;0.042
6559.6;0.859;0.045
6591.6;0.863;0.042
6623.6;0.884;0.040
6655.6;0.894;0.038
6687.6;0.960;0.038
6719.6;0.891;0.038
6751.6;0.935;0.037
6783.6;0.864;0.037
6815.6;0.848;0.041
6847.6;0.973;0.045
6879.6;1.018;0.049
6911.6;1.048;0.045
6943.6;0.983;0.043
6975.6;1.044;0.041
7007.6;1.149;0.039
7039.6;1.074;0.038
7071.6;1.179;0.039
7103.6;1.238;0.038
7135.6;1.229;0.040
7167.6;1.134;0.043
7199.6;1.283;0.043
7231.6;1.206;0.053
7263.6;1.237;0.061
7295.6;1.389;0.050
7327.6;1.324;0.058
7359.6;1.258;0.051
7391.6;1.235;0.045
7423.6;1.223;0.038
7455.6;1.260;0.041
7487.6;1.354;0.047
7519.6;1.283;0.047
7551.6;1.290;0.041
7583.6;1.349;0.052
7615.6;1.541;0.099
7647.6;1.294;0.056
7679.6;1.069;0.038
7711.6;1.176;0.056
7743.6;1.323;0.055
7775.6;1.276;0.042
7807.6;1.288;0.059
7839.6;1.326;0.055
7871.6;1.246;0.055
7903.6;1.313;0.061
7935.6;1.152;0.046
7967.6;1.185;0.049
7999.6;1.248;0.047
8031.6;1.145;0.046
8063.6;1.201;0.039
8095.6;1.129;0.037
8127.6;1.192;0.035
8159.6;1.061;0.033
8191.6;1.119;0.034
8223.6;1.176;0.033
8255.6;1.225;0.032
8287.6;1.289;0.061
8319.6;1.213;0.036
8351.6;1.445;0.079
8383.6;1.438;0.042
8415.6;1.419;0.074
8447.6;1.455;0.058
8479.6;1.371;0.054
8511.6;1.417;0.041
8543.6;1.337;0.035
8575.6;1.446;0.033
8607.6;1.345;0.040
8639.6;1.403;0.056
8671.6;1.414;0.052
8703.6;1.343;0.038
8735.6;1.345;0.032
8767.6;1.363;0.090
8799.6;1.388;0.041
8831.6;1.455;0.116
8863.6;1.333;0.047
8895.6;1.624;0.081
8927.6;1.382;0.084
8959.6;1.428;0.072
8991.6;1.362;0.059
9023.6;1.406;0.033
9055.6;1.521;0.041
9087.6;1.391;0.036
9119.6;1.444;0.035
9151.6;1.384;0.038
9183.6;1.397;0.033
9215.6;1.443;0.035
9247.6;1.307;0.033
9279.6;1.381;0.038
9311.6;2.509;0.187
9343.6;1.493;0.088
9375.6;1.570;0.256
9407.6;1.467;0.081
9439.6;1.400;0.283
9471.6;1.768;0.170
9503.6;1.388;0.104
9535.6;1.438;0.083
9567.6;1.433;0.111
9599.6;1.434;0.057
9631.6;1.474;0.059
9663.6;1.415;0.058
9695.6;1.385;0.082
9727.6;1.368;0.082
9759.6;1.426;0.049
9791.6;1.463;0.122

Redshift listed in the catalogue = 0.58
